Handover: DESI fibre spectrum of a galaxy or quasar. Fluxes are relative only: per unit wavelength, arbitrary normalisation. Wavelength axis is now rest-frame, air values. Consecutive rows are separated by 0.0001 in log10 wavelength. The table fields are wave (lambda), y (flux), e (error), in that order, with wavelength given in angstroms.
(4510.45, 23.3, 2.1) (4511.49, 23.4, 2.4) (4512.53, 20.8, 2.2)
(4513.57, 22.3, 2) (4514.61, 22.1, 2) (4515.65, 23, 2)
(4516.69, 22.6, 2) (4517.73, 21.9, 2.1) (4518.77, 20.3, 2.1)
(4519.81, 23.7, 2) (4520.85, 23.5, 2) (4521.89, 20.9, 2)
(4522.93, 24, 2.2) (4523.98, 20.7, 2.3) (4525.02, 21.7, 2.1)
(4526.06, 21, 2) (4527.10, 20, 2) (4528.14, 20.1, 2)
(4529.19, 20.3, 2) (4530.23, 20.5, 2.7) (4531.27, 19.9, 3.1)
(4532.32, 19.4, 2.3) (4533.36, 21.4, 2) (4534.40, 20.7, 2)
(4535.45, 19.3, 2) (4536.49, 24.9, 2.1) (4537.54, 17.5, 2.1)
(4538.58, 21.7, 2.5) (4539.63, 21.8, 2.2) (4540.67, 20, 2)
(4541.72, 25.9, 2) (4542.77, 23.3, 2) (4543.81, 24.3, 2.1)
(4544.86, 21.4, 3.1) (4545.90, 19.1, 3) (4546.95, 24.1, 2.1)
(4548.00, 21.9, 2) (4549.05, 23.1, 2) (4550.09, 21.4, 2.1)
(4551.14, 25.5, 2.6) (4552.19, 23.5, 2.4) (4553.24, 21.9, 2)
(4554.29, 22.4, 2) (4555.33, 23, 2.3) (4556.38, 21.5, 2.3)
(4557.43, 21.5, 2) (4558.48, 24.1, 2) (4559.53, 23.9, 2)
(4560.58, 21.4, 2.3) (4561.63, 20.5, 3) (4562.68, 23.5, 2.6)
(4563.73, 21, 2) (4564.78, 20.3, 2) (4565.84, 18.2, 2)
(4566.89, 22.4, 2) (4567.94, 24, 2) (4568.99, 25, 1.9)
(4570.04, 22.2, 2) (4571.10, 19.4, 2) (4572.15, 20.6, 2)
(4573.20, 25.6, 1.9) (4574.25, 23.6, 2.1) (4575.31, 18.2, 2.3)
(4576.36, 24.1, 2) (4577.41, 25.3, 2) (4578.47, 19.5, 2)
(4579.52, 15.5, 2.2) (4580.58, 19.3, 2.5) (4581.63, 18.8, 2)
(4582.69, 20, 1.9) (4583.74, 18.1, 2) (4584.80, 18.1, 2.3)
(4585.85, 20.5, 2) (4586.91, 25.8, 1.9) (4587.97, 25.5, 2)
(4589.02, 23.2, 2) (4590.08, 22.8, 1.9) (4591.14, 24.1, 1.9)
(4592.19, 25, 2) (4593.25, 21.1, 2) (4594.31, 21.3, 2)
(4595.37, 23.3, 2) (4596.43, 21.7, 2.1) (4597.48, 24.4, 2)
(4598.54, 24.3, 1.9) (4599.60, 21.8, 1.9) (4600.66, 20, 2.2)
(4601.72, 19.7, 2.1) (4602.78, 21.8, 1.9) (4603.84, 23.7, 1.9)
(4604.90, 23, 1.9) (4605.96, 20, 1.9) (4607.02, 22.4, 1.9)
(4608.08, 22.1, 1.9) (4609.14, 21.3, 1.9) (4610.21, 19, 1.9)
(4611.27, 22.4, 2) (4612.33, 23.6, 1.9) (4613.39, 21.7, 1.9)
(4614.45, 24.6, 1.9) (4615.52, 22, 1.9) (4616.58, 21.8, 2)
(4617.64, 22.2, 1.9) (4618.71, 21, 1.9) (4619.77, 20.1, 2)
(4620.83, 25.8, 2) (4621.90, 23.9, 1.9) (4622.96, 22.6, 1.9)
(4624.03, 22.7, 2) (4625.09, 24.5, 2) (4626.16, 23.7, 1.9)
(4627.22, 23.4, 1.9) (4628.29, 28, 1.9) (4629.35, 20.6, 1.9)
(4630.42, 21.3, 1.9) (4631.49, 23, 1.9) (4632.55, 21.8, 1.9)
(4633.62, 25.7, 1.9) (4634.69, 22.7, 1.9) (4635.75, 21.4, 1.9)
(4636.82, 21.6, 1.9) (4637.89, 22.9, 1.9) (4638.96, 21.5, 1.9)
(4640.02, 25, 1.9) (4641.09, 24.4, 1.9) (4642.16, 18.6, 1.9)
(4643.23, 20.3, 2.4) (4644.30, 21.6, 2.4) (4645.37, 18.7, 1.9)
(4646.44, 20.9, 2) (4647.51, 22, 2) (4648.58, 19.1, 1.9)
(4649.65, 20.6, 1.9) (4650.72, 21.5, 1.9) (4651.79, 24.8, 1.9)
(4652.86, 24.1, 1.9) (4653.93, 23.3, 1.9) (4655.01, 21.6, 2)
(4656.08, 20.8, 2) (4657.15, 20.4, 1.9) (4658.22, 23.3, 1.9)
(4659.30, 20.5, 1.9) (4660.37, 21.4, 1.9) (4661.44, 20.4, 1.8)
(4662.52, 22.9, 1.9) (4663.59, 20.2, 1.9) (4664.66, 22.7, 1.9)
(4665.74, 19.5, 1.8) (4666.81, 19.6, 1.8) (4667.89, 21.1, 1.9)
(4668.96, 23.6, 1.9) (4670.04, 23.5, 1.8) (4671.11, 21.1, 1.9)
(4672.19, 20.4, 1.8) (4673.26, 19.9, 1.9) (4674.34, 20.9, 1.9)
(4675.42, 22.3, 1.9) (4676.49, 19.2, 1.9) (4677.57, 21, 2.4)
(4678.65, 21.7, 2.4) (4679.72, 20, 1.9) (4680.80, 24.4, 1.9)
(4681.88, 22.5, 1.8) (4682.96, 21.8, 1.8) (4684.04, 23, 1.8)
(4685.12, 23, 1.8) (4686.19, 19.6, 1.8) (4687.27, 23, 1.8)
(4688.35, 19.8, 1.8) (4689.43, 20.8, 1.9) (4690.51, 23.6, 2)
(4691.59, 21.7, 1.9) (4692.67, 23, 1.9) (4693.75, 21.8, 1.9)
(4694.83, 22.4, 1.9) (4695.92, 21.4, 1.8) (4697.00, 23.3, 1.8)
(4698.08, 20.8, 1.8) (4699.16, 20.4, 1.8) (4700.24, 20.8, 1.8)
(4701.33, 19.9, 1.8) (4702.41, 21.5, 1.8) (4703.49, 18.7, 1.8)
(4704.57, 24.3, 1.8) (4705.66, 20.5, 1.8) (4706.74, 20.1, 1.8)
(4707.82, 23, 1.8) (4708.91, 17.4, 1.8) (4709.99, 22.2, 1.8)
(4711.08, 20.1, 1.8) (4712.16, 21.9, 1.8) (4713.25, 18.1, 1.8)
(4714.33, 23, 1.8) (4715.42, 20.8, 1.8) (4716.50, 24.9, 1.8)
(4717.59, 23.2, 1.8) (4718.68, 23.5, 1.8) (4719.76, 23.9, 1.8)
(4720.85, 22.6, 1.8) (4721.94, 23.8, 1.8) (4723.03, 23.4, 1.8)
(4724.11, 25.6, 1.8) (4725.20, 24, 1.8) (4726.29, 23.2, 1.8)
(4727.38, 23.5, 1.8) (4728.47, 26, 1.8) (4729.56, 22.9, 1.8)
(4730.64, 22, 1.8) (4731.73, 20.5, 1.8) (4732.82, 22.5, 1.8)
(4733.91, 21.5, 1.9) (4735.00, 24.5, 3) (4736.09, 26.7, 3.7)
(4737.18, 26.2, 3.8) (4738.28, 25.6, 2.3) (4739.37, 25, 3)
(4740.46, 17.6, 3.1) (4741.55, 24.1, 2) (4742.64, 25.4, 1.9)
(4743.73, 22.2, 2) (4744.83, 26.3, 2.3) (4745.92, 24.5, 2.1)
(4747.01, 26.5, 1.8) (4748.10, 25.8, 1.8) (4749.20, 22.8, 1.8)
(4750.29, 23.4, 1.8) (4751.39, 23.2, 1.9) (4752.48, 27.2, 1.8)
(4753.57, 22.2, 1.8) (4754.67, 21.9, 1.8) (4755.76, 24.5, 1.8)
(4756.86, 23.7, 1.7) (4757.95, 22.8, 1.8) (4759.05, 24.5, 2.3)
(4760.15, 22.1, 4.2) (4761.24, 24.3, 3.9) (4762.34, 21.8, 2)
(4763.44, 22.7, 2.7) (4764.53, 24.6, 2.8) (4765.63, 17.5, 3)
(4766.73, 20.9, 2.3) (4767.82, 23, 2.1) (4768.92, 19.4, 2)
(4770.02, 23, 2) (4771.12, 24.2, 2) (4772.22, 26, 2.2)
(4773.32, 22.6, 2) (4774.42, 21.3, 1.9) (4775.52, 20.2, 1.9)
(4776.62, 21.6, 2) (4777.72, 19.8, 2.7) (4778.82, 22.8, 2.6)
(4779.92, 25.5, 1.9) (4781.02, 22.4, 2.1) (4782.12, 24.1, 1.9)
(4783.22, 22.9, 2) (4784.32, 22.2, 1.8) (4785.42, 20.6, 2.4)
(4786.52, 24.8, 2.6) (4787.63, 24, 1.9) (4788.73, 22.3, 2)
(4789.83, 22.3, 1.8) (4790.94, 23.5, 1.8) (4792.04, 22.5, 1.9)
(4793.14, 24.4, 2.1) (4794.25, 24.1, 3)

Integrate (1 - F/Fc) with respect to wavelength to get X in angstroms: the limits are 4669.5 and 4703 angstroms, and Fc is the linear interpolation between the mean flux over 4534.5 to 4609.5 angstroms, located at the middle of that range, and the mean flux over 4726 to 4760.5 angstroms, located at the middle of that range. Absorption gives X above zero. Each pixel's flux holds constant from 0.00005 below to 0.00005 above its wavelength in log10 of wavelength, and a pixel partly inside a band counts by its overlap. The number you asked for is 2.3 angstroms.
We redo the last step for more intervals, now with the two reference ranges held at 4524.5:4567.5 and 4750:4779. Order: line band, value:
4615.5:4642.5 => -0.9 angstroms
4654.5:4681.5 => 1.1 angstroms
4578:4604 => 0.4 angstroms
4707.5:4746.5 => -1.1 angstroms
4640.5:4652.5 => 0.5 angstroms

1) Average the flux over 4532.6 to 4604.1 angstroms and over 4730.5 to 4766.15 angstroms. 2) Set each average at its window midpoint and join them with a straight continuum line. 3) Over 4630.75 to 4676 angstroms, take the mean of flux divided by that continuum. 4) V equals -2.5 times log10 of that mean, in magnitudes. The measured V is 0.05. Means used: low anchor 22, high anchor 23.5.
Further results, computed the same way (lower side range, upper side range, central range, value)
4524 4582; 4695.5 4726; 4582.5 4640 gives -0.04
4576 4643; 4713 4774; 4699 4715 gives 0.11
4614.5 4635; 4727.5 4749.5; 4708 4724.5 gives 0.07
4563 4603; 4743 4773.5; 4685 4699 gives 0.05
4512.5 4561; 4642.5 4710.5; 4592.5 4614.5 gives -0.02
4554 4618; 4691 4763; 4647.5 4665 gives 0.03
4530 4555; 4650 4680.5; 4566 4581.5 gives 0.01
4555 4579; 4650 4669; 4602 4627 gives -0.03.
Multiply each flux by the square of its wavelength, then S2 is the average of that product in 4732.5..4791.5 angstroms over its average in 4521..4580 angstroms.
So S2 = 1.17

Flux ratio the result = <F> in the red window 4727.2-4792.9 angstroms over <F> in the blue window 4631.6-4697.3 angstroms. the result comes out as 1.07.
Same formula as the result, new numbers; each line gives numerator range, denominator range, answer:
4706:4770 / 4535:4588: 1.06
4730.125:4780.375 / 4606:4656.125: 1.04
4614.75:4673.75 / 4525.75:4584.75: 1.02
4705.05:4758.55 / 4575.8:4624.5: 1.06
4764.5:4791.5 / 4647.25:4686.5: 1.04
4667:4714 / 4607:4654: 0.96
